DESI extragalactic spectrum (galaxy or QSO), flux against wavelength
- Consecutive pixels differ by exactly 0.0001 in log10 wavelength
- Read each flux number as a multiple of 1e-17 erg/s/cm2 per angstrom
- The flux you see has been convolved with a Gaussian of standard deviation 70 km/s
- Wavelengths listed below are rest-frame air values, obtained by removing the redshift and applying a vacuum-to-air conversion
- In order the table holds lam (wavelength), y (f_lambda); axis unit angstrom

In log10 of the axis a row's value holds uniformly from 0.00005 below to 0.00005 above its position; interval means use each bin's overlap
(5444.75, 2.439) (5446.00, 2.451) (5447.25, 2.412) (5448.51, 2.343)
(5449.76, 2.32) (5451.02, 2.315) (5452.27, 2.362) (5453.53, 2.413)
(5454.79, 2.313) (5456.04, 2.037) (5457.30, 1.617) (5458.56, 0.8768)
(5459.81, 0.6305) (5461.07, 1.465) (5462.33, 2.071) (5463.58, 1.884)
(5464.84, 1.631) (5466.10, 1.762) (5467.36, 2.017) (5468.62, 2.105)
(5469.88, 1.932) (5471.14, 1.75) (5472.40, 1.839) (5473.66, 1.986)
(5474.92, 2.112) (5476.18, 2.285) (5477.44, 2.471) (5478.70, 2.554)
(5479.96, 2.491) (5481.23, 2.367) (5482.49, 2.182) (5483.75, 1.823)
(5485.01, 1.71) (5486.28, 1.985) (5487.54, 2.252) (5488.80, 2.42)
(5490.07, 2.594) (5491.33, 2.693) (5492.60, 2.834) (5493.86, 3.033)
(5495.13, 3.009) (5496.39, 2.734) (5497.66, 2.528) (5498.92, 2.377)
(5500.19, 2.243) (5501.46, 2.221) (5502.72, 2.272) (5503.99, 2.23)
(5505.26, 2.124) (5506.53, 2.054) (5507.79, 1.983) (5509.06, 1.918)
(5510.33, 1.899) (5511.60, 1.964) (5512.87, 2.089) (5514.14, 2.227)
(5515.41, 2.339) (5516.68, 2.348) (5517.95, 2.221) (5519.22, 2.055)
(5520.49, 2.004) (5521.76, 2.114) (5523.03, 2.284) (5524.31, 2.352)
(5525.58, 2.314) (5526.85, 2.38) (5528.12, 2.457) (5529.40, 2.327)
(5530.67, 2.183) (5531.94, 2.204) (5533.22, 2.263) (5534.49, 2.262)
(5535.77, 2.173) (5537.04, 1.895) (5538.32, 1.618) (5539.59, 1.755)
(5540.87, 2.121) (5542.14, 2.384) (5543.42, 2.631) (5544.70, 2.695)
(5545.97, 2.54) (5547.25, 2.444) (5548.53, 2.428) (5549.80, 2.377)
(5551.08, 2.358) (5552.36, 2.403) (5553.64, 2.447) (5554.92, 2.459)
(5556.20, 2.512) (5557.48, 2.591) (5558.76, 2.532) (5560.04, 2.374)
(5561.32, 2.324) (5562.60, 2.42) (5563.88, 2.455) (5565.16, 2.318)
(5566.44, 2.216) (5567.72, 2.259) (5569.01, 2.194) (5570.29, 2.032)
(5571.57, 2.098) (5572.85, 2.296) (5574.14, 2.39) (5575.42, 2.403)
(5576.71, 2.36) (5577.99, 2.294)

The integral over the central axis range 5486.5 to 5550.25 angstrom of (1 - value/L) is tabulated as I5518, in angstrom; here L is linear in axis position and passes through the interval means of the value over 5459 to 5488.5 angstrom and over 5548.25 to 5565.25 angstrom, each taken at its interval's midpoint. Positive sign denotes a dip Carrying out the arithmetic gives -2.4 angstrom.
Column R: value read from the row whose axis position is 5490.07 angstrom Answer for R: 2.594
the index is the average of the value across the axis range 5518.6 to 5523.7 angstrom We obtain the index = 2.11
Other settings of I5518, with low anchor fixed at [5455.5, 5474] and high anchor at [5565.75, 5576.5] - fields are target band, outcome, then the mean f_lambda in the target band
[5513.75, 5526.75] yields -1.6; 2.23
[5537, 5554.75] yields -1.6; 2.31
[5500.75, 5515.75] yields -1.4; 2.11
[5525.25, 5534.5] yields -1.2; 2.3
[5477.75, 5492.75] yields -4.2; 2.31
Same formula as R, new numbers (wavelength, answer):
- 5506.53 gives 2.054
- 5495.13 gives 3.009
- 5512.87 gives 2.089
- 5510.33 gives 1.899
